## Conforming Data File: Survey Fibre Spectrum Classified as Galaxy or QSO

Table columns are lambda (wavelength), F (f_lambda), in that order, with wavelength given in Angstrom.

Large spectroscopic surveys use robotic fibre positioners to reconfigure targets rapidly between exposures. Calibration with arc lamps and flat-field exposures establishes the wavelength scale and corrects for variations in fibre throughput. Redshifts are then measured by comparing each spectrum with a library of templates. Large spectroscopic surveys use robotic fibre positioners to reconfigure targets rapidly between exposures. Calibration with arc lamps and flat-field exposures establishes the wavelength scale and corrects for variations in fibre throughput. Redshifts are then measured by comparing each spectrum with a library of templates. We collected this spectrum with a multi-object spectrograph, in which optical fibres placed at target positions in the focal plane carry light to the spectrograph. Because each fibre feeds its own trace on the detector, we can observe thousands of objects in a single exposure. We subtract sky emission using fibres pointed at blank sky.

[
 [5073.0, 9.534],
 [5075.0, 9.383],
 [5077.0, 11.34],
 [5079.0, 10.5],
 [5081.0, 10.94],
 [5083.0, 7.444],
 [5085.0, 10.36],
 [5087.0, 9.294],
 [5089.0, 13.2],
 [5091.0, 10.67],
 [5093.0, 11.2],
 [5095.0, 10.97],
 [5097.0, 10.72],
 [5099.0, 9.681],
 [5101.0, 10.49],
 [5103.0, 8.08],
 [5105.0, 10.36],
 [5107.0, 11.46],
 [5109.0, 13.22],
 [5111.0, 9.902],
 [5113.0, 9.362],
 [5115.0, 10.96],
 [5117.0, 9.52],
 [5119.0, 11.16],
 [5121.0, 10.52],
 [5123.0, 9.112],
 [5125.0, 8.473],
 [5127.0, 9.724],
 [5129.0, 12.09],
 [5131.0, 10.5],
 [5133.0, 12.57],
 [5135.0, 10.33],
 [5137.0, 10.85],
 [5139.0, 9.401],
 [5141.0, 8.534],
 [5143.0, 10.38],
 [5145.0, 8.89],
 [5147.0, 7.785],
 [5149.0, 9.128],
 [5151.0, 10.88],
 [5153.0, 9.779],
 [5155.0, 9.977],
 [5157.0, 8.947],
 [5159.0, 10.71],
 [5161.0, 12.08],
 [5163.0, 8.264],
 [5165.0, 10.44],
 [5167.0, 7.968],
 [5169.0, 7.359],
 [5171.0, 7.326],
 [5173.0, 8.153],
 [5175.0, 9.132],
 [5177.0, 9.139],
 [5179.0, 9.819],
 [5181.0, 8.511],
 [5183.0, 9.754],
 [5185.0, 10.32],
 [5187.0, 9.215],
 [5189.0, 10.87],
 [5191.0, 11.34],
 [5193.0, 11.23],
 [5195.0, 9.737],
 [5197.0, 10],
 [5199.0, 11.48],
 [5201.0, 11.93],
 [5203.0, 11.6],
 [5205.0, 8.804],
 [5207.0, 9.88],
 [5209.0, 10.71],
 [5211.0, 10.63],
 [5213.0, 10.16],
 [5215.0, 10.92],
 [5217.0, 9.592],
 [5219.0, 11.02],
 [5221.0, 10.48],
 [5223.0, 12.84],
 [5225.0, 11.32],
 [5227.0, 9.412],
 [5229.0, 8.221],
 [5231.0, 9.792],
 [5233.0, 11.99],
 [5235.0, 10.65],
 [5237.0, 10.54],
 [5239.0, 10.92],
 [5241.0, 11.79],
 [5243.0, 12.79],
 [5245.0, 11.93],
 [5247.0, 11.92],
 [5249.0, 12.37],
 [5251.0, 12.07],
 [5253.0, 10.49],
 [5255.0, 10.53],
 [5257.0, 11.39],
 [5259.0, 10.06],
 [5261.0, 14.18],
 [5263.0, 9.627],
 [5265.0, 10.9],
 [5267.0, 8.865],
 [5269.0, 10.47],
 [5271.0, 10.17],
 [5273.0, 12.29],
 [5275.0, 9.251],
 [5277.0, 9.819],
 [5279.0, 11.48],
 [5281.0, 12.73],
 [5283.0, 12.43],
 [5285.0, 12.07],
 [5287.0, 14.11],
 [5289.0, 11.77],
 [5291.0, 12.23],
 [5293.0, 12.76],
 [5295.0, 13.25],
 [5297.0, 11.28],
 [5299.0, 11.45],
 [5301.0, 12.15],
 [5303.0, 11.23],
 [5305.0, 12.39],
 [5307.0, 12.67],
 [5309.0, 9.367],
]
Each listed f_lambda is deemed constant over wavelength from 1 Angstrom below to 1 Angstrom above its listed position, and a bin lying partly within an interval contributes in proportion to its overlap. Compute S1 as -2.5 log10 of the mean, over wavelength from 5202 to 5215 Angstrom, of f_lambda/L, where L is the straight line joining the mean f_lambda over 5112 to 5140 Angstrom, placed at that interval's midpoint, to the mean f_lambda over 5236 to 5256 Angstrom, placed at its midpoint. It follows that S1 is 0.082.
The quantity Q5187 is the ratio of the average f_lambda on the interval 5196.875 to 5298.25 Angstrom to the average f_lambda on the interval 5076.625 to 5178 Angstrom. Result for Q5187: 1.12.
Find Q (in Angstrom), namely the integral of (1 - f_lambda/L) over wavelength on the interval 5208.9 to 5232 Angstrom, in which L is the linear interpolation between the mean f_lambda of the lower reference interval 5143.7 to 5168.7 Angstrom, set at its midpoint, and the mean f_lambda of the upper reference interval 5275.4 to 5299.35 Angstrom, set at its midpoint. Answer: 0.7 Angstrom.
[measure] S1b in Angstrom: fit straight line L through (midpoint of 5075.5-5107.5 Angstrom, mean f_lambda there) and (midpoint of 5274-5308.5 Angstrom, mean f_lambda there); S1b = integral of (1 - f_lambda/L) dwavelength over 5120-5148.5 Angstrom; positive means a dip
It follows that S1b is 2.1 Angstrom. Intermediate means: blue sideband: 10.4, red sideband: 11.9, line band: 9.93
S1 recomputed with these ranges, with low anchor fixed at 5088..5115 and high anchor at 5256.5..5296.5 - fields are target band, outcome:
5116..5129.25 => 0.088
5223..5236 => 0.085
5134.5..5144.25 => 0.109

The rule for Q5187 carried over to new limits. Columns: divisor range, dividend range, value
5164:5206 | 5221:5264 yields 1.15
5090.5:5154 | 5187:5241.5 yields 1.04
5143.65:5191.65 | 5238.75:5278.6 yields 1.18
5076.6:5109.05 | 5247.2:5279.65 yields 1.04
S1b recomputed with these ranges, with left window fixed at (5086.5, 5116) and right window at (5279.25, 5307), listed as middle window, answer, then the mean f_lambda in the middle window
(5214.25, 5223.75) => 0.60 Angstrom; 10.9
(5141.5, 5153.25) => 1.74 Angstrom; 9.41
